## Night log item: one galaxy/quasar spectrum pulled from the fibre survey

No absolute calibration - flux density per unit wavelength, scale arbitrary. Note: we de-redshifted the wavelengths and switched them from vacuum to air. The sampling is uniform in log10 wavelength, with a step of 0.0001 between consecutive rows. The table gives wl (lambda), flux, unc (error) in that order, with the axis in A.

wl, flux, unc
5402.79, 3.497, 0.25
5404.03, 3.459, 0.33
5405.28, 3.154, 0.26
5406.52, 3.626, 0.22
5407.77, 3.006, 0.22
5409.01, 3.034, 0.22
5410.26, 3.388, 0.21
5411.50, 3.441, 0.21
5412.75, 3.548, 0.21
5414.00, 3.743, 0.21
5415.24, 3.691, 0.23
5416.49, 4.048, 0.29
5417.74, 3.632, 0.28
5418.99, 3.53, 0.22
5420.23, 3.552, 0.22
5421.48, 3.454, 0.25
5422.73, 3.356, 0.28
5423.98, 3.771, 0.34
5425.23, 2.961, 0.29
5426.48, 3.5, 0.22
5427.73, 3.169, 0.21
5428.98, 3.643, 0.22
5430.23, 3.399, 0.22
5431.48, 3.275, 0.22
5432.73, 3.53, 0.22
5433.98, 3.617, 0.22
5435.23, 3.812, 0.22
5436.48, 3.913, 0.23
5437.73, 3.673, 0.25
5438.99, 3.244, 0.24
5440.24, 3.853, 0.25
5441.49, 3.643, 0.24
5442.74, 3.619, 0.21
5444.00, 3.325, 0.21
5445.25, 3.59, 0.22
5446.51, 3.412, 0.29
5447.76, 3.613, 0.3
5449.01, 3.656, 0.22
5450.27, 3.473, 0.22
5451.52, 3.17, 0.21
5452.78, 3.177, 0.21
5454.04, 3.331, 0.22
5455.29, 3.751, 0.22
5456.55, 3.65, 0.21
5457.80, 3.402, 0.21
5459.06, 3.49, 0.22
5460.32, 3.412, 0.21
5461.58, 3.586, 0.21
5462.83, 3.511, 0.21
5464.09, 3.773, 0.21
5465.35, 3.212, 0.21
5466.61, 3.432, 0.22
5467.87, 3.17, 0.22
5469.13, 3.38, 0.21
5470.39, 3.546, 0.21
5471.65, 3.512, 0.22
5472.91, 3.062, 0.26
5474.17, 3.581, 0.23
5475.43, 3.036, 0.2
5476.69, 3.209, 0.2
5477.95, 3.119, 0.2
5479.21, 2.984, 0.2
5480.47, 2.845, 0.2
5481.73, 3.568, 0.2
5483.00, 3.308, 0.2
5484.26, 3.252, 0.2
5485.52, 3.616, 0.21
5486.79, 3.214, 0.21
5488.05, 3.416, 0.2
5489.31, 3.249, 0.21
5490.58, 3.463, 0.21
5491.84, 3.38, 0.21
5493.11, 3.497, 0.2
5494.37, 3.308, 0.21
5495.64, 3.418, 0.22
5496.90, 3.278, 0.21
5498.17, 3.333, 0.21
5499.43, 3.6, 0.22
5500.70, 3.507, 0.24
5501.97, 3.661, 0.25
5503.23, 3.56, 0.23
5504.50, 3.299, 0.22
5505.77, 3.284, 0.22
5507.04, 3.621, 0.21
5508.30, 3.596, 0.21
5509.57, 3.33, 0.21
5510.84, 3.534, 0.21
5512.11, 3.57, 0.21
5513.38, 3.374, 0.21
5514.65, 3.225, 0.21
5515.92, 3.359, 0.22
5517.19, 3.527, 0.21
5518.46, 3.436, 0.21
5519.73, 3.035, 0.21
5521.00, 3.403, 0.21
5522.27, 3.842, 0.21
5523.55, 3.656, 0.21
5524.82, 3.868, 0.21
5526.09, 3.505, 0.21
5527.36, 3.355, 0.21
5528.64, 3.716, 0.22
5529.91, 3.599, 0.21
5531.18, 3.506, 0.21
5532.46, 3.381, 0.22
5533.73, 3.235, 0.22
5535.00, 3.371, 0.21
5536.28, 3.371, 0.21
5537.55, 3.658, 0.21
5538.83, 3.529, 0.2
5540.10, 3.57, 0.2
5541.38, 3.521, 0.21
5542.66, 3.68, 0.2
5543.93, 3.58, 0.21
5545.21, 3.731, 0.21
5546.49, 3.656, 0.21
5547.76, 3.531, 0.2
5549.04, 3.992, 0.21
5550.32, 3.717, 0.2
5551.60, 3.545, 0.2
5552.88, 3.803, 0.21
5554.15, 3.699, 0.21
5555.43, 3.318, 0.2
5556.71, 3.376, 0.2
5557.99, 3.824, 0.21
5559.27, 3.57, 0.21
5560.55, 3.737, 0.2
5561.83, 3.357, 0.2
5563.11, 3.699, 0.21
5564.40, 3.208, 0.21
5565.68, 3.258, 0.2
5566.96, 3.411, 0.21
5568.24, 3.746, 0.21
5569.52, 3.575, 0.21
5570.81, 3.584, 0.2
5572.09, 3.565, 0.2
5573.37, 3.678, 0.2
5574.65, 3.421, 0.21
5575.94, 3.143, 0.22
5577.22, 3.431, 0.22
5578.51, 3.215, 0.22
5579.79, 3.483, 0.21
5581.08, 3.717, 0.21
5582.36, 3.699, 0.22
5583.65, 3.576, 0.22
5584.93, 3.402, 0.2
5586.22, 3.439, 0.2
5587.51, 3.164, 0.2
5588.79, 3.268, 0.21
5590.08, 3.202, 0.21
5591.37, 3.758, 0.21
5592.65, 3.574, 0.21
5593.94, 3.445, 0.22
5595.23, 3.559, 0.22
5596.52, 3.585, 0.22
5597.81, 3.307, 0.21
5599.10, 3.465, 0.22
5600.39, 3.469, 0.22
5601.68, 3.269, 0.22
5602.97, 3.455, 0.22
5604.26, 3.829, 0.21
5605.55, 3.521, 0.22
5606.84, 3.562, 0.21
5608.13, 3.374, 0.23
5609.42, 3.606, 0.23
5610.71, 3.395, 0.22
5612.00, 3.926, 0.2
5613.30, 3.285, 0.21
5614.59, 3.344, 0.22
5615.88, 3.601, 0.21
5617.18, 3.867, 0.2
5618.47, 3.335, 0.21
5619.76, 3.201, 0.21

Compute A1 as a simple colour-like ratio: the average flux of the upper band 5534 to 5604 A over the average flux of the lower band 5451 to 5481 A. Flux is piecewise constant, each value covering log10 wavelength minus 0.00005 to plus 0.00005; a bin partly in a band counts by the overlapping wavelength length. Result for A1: 1.0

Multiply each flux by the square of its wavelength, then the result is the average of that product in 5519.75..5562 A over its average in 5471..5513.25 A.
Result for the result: 1.08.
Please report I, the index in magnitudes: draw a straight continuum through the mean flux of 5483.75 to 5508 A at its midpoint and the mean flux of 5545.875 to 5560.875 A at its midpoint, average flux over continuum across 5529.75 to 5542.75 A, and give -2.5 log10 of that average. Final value 0.03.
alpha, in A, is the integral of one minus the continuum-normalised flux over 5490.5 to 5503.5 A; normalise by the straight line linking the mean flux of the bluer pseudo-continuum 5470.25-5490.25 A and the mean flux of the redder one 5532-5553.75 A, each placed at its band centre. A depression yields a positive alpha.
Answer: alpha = -0.4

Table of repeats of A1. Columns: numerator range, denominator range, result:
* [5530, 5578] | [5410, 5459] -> 1.00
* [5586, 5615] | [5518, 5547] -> 0.98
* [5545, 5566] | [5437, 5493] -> 1.05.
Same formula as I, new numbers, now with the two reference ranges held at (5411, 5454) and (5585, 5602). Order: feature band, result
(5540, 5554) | -0.07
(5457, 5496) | 0.05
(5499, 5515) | 0.00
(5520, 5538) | -0.02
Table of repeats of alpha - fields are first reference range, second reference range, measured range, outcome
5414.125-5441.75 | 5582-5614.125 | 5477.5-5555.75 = 1.1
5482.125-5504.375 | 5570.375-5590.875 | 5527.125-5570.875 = -1.6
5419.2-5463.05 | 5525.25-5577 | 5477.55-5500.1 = 1.2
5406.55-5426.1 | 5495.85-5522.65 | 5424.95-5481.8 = 0.6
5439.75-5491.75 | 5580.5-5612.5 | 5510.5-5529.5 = -0.3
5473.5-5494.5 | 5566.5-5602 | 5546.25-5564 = -1.1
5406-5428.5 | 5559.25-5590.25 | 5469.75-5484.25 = 0.9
